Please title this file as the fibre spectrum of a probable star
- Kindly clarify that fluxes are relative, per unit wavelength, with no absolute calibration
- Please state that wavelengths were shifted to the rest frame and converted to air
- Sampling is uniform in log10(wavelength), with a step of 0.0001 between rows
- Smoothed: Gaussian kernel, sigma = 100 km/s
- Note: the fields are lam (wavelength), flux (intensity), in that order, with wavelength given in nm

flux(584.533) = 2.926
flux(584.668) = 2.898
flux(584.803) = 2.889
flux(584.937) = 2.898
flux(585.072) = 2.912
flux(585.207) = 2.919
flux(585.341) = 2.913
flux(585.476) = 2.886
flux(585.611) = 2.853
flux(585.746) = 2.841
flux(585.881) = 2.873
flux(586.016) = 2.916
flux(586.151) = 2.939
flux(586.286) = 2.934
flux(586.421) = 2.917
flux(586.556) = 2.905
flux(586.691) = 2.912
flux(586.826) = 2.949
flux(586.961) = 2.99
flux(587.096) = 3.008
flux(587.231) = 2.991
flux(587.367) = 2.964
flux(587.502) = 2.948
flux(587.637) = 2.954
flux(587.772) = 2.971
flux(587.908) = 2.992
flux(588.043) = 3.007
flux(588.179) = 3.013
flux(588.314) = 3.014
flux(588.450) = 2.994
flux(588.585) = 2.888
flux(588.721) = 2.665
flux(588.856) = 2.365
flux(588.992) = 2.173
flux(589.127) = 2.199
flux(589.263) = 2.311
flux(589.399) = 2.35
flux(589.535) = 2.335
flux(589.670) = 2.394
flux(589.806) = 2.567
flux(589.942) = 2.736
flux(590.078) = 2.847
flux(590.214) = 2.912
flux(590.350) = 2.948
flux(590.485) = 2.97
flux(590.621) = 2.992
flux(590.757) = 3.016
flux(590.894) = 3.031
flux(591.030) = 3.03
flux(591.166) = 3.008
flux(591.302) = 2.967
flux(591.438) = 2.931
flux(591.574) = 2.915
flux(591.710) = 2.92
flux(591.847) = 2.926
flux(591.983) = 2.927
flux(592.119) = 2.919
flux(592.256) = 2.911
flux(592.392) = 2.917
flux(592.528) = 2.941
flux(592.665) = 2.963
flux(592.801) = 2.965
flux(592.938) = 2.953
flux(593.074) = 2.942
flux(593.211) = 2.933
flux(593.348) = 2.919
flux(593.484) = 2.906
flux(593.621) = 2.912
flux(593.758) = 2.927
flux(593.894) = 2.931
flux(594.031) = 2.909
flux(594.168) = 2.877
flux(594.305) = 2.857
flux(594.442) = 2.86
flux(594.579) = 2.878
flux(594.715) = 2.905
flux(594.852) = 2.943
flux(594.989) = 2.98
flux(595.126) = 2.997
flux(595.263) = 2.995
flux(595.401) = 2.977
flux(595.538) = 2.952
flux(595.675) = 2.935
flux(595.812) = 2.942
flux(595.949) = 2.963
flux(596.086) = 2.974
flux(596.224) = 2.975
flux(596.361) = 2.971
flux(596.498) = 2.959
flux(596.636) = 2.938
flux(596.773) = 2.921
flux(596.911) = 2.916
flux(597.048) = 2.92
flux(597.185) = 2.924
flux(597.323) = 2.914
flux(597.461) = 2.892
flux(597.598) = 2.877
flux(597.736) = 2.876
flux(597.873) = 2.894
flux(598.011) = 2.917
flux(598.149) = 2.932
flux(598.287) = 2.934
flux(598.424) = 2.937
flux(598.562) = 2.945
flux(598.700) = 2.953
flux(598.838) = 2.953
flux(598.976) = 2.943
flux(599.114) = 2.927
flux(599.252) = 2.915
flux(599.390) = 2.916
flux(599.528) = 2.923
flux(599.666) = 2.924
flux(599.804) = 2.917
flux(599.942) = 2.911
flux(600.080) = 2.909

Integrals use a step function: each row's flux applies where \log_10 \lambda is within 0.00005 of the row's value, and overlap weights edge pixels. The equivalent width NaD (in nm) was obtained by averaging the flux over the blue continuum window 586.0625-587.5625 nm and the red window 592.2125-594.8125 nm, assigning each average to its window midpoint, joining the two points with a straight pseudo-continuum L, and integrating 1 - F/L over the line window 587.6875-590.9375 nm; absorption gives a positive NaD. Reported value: 0.22 nm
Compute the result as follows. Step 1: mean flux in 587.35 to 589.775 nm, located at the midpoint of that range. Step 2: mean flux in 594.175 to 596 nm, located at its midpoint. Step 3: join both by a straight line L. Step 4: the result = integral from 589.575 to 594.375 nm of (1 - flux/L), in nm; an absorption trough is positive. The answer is -0.15 nm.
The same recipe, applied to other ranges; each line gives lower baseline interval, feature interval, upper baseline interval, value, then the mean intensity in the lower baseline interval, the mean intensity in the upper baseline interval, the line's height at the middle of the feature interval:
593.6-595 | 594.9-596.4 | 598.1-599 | -0.03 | 2.9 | 2.94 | 2.92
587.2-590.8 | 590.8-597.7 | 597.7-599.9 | -0.22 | 2.76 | 2.93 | 2.85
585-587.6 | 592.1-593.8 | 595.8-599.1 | 0.00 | 2.93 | 2.93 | 2.93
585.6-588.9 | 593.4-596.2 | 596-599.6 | -0.01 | 2.92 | 2.93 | 2.93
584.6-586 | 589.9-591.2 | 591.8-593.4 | -0.01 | 2.89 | 2.93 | 2.92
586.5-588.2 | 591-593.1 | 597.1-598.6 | 0.00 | 2.97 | 2.91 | 2.94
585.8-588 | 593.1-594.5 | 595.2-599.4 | 0.02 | 2.95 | 2.93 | 2.94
